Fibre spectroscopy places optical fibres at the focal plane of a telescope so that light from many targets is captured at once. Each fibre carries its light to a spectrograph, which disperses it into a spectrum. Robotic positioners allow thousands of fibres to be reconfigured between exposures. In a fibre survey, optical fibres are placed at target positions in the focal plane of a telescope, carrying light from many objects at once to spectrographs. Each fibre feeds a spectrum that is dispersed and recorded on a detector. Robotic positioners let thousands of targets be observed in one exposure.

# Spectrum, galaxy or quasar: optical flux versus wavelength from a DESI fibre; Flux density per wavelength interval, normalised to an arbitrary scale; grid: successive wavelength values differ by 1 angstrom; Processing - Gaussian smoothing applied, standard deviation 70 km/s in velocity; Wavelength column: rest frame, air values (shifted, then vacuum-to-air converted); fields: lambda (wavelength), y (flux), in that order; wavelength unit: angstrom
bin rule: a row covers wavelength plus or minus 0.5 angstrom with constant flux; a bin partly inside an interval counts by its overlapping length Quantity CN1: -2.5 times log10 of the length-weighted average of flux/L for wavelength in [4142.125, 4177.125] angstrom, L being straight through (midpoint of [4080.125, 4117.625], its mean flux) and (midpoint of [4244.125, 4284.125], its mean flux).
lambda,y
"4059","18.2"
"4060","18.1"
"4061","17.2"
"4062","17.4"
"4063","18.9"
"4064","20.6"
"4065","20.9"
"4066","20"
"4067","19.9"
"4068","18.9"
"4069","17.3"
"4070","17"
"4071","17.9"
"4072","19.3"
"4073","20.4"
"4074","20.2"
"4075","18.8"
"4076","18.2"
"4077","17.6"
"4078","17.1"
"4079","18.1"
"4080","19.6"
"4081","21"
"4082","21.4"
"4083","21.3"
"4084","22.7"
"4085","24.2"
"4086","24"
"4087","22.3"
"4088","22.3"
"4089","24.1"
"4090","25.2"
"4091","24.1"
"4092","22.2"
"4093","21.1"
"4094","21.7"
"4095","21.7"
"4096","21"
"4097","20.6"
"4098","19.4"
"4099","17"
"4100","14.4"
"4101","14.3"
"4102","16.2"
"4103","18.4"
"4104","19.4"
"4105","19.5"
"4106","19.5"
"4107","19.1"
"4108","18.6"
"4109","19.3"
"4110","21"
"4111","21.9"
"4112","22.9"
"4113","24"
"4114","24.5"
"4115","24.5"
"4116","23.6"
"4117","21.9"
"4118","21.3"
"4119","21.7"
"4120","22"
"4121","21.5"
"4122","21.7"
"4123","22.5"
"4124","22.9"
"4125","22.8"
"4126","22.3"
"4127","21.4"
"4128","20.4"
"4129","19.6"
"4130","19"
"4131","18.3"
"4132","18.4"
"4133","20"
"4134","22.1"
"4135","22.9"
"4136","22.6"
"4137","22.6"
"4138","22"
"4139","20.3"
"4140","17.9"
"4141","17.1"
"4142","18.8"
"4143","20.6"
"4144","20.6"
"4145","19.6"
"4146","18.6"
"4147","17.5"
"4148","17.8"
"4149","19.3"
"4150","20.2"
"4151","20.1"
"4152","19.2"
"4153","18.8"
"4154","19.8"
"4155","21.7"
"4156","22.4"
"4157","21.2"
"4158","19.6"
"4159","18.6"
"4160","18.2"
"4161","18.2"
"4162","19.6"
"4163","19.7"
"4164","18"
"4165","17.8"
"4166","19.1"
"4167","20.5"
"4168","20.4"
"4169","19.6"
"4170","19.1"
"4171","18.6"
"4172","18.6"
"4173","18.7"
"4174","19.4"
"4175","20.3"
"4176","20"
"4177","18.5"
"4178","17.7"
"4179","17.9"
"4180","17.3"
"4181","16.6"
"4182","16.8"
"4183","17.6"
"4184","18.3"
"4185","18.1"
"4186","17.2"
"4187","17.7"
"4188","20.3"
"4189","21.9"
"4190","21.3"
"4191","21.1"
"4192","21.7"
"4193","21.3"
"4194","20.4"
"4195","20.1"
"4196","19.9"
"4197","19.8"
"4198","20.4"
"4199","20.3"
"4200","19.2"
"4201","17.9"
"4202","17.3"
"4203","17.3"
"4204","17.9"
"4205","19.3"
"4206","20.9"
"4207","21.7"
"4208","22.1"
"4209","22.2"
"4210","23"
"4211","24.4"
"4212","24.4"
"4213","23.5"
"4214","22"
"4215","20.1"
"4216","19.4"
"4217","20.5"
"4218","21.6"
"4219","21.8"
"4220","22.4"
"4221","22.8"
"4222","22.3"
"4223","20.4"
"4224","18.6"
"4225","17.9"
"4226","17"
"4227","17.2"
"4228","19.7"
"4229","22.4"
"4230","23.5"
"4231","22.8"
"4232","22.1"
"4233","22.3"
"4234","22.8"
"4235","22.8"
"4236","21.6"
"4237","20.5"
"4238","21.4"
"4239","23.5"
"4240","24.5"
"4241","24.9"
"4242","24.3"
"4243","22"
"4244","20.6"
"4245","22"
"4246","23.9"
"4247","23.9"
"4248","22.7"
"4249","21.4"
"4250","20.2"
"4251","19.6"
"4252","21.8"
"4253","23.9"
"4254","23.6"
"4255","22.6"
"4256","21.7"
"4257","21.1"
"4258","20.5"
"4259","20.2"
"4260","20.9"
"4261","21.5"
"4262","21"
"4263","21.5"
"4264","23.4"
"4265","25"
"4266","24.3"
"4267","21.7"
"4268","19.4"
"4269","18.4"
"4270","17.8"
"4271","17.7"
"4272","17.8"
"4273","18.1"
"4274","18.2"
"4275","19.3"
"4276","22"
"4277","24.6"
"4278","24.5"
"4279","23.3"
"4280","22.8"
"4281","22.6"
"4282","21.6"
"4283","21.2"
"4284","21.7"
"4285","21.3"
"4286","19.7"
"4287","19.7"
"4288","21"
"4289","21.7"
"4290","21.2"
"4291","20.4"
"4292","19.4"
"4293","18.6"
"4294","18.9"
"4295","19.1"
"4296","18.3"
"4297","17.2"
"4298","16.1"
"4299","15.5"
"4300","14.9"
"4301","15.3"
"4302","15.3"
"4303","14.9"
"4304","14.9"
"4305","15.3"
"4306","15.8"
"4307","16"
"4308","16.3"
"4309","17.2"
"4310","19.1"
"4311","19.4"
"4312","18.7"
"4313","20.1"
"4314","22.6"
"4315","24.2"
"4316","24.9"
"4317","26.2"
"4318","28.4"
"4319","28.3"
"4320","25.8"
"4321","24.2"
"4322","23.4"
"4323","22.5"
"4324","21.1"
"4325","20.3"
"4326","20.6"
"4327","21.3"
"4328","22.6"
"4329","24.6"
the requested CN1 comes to 0.10 mag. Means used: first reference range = 21.1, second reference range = 21.5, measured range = 19.4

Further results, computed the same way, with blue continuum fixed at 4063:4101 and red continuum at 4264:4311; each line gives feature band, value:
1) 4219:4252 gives -0.11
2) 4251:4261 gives -0.12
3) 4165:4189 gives 0.06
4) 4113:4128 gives -0.12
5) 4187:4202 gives -0.03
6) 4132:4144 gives -0.03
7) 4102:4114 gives -0.01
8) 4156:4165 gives 0.04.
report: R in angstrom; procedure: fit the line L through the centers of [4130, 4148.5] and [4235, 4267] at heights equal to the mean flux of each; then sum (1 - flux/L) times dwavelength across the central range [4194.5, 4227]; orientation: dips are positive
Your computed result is 1.3 angstrom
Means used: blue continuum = 19.8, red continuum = 22.3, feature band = 20.5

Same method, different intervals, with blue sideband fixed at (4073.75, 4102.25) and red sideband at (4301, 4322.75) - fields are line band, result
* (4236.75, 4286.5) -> -2.96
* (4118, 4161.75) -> 0.29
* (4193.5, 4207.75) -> 0.65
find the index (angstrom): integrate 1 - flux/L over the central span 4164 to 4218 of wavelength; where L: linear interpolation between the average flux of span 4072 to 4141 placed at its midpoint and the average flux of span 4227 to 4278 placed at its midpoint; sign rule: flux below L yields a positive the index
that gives 3.9 angstrom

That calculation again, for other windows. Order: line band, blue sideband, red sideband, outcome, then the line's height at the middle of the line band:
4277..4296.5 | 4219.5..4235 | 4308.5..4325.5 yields 1.0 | 22.1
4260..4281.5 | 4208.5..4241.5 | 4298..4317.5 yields -1.5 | 19.8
